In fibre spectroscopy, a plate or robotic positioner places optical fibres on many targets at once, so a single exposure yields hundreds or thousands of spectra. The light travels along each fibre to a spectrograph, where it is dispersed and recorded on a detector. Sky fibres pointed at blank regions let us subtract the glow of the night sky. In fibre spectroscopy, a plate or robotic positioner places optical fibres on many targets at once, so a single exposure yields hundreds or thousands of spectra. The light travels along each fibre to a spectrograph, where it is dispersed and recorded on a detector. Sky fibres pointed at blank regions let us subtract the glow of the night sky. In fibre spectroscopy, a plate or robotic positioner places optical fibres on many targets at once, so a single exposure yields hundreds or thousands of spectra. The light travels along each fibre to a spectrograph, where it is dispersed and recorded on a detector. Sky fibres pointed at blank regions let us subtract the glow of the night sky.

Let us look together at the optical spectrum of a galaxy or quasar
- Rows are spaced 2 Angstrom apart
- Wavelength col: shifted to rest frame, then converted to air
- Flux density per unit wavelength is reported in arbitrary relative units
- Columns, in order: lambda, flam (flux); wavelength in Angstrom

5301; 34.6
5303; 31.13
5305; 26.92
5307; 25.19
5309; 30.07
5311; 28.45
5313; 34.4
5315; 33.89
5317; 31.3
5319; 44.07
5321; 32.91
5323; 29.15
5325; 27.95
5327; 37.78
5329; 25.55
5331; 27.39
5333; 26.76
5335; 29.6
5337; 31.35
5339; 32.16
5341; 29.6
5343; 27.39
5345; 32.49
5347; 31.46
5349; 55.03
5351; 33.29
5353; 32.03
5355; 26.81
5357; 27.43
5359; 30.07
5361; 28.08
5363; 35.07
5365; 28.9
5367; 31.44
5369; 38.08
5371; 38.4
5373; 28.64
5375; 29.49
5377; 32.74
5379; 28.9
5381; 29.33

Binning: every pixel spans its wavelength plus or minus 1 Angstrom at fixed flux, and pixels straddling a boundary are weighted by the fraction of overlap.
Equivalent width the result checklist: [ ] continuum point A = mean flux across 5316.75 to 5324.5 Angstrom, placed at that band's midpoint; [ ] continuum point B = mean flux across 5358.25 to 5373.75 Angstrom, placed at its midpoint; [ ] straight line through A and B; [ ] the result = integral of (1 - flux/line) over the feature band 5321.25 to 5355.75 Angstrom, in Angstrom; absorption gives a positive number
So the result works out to 2.0 Angstrom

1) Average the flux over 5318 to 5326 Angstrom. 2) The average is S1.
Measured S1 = 33.5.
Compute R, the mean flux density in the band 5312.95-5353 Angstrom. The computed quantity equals 32.6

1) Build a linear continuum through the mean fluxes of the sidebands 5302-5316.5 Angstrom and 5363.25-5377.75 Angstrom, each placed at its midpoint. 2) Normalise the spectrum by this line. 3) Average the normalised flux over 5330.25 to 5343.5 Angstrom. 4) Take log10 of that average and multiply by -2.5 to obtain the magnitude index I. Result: 0.07 mag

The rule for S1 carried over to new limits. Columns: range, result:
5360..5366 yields 30.7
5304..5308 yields 26.1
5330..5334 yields 27.1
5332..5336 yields 28.2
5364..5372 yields 34.2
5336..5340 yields 31.8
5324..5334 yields 29.1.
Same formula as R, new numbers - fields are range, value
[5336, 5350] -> 34.2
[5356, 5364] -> 30.2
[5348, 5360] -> 34.1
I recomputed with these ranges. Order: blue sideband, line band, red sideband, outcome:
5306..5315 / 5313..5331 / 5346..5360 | -0.056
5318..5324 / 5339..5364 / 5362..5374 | 0.056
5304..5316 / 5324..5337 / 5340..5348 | 0.027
